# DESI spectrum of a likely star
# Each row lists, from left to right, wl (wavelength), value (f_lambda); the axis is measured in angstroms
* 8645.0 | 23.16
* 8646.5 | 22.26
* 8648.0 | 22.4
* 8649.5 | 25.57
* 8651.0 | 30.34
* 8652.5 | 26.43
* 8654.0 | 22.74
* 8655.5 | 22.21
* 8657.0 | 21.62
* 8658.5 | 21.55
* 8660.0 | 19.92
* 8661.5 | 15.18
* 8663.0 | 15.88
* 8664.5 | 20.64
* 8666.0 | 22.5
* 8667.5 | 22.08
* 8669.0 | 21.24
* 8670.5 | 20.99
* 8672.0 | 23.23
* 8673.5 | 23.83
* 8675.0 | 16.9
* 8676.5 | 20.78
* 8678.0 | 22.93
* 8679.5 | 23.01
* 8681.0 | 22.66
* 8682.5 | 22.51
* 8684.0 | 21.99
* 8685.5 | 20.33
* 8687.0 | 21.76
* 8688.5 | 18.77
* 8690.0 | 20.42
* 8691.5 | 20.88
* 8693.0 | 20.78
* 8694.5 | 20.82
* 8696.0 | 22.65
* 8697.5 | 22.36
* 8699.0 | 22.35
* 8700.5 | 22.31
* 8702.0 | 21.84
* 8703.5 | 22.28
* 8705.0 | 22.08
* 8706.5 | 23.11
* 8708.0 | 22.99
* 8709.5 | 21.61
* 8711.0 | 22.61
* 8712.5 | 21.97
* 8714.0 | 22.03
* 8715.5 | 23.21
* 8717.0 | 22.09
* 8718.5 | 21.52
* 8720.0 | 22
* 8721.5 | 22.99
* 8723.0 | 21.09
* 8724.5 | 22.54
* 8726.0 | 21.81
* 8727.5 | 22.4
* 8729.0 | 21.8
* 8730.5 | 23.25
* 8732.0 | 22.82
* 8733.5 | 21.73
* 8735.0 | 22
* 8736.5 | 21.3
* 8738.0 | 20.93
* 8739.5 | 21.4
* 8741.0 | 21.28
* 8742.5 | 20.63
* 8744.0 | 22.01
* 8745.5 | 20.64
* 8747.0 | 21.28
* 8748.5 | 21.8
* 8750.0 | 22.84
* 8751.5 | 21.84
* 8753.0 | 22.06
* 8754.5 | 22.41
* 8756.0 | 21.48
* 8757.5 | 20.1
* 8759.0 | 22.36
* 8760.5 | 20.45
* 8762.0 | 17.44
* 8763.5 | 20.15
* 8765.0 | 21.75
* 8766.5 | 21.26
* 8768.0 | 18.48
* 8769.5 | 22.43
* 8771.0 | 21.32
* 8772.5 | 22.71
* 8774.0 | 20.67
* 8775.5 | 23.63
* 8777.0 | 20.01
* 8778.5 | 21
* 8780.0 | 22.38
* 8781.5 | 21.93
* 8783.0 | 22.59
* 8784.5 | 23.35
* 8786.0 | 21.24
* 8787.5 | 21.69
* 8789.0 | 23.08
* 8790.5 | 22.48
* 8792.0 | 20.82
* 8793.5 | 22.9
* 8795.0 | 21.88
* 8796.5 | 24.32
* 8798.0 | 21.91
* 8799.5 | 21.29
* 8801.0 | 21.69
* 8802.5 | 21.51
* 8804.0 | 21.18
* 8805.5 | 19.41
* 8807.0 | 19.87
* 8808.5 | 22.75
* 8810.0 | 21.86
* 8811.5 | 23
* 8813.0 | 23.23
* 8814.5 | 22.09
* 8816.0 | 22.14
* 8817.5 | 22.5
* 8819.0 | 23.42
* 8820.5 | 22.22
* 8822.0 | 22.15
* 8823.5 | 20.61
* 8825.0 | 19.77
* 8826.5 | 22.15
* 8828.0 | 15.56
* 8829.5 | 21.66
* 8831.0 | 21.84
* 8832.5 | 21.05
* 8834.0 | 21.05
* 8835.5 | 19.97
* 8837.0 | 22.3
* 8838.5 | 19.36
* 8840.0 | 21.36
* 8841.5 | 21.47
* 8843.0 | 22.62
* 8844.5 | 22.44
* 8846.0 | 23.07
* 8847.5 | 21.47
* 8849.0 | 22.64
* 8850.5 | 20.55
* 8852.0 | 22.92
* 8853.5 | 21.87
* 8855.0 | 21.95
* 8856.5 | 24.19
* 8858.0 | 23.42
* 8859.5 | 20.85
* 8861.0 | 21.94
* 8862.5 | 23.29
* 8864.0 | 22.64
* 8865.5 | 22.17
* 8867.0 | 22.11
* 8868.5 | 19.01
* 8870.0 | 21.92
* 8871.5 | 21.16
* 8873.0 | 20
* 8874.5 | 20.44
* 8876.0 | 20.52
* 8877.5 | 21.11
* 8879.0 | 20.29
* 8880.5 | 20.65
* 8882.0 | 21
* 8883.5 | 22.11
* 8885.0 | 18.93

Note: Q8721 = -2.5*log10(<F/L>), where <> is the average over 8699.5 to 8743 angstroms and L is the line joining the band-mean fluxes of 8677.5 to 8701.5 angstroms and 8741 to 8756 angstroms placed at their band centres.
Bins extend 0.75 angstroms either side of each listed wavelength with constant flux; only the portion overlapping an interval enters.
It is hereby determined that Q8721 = -0.020 mag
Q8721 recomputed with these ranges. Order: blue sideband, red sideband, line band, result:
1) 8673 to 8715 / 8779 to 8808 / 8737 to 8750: 0.02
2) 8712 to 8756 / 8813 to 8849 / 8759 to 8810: 0.01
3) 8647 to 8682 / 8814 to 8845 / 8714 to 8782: 0.00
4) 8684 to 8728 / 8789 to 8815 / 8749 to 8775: 0.04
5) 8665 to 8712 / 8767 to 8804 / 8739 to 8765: 0.03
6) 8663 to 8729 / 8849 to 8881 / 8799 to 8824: -0.01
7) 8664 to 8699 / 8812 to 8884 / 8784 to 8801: -0.03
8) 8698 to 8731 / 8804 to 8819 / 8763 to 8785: 0.02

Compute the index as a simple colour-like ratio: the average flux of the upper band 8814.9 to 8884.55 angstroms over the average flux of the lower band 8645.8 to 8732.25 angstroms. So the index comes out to 1.0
